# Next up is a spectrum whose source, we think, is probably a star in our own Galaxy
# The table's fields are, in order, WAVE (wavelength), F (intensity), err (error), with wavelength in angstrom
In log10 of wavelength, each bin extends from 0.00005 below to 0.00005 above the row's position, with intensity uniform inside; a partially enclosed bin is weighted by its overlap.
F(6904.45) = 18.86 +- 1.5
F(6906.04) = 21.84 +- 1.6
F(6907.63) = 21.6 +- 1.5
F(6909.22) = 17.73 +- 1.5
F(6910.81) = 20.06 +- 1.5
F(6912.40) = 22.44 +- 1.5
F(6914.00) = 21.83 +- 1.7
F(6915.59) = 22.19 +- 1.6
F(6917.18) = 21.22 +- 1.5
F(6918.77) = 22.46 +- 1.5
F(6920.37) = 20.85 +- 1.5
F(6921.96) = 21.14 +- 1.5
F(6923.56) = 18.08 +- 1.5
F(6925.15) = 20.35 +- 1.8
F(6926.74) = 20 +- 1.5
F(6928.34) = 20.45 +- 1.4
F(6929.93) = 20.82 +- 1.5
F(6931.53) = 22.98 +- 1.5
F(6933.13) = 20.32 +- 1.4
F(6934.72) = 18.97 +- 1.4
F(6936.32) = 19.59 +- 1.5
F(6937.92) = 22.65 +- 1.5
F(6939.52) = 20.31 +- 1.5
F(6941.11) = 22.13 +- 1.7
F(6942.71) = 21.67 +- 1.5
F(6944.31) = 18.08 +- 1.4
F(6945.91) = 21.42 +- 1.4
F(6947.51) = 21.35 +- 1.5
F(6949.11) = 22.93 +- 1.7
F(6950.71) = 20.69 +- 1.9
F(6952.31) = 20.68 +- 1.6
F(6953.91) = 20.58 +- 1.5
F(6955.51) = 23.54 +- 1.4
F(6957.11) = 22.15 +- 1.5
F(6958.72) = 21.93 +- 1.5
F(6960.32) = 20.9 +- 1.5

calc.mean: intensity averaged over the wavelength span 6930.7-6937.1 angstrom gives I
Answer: 20.5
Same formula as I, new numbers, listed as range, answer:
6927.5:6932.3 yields 21.4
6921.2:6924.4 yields 19.6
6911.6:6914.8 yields 22.1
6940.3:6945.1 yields 20.7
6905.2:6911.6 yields 20.3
